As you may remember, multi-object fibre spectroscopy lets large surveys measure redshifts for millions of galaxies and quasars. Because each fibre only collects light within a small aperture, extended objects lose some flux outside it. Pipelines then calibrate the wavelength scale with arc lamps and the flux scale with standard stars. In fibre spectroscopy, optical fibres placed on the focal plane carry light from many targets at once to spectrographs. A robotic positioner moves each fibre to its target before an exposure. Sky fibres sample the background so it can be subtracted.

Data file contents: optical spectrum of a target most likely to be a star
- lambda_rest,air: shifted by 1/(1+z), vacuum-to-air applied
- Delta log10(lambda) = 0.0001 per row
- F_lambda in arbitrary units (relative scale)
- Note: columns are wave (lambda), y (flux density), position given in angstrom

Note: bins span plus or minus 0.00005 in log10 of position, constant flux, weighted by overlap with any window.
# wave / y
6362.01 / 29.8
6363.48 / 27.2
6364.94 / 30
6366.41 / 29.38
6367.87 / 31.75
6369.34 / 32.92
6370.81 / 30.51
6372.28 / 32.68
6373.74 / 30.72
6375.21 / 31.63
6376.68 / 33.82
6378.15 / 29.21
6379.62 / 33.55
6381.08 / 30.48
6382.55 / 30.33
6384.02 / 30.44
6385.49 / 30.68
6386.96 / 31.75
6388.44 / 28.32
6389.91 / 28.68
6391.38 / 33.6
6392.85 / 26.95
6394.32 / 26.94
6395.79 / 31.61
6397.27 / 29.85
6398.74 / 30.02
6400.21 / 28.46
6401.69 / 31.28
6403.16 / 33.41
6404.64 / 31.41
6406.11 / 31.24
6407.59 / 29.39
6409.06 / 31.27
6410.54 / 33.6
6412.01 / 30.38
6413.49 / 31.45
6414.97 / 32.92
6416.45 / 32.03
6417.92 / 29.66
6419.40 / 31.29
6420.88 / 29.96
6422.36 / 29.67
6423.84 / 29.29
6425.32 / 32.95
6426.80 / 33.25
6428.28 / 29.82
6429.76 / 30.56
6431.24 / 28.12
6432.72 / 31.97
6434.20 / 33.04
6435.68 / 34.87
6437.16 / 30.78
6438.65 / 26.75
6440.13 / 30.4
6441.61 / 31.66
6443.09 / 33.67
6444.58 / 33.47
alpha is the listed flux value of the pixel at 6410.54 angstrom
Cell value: 33.6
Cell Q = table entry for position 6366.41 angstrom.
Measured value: 29.38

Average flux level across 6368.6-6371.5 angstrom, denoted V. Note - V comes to 31.7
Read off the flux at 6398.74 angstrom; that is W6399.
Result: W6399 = 30.02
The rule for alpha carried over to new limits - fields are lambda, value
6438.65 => 26.75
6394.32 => 26.94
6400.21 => 28.46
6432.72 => 31.97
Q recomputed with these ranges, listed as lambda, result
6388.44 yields 28.32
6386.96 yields 31.75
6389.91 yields 28.68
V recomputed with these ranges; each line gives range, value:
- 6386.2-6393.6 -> 29.8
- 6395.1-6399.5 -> 30.5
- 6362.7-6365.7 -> 28.6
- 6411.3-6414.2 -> 30.9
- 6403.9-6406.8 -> 31.4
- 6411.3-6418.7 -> 31.3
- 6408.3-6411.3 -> 32.5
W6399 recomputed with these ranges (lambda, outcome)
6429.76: 30.56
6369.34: 32.92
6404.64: 31.41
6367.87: 31.75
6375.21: 31.63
